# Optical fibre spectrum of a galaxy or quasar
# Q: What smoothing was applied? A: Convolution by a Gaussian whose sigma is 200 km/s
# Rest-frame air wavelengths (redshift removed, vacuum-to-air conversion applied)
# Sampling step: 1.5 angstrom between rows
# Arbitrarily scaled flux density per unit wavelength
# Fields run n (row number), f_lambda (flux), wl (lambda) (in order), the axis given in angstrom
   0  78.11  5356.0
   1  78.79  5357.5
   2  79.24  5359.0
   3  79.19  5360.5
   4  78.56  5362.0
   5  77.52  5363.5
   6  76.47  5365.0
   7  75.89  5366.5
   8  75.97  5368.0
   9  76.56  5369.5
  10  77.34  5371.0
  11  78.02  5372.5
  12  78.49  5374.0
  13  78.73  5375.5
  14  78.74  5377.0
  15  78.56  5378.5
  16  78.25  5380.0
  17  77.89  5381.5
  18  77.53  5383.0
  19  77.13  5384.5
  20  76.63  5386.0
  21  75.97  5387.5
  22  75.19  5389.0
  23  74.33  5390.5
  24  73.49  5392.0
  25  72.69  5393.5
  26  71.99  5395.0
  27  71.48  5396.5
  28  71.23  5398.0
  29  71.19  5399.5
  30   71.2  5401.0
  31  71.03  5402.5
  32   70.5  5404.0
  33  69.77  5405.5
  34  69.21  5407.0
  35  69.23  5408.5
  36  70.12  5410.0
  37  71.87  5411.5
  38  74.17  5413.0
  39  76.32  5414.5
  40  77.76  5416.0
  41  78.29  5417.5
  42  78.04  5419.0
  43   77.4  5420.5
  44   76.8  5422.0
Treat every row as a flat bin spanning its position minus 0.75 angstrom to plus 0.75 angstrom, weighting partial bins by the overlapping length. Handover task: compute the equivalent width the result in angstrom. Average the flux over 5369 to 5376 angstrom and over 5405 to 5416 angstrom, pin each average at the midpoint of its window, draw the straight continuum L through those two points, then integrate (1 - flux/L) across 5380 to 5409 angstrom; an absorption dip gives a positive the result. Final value 0.5 angstrom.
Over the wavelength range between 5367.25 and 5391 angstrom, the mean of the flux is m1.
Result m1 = 77.2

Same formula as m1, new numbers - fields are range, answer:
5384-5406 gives 72.9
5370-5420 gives 74.6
